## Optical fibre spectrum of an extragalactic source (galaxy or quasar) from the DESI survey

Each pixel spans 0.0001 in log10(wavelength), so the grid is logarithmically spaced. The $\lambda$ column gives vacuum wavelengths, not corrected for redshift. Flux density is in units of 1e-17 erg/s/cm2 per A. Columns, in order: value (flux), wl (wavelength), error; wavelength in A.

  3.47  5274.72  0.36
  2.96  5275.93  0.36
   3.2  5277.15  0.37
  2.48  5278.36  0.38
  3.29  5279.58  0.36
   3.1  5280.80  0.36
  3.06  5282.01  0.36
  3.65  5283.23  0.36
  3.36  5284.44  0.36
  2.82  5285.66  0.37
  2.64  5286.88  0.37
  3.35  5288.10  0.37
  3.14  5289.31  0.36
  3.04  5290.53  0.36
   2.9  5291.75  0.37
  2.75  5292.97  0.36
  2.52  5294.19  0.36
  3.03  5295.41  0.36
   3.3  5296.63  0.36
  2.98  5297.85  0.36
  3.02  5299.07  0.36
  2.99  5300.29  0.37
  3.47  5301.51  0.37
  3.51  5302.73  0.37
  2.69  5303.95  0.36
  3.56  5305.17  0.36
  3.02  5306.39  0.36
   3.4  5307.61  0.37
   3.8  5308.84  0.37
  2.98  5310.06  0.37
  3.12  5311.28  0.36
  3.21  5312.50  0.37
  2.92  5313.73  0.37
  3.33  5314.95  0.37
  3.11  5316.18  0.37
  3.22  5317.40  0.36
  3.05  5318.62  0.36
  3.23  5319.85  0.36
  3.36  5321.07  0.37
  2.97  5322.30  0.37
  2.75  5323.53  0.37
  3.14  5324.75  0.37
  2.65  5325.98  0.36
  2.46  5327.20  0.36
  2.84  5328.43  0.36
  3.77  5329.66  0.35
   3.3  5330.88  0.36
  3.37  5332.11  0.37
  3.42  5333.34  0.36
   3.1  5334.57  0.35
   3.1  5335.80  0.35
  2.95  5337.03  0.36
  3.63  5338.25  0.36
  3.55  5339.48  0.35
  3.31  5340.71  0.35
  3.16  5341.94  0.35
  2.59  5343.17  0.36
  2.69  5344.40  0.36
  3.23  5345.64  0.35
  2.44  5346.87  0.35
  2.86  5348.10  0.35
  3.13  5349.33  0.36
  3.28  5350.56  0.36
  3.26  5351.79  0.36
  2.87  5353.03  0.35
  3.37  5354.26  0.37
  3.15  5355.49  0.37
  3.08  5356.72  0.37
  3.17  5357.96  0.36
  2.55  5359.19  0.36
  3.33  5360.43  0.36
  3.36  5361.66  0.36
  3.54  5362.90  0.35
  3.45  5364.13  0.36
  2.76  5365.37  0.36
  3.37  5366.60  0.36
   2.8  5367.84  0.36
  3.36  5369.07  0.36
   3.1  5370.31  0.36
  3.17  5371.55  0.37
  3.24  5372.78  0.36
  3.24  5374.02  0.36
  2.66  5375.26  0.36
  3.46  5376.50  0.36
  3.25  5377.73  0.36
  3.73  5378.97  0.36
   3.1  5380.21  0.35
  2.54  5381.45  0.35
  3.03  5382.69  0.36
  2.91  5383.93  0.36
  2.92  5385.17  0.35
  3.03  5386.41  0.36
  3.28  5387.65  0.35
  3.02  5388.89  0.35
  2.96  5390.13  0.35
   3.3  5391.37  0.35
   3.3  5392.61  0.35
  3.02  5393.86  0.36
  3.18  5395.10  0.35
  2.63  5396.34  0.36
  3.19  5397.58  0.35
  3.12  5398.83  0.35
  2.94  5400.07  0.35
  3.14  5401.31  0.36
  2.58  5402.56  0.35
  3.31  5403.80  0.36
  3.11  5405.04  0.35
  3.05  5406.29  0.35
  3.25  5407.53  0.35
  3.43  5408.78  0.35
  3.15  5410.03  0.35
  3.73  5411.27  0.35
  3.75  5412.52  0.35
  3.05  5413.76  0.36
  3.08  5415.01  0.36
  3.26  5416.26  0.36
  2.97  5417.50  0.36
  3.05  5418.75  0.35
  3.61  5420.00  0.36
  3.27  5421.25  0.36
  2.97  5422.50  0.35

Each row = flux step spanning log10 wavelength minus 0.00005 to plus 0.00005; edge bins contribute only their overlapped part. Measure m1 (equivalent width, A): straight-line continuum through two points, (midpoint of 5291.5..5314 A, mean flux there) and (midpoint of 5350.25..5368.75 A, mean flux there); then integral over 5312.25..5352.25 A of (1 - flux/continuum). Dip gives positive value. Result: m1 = 0.5 A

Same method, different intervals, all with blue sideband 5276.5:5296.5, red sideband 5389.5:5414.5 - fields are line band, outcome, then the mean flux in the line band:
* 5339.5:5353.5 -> 0.39 A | 3.01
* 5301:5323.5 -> -1.11 A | 3.21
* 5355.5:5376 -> -0.14 A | 3.14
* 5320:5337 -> -0.10 A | 3.09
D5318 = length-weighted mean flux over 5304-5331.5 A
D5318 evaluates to 3.14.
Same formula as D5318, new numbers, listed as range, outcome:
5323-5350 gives 3.07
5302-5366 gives 3.14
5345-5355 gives 3.05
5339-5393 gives 3.11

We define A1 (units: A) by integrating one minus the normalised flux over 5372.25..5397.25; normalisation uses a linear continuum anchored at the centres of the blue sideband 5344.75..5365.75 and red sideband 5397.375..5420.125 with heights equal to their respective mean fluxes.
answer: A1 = 0.5 A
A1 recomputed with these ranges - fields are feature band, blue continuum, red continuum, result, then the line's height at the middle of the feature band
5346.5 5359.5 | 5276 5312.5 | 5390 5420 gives 0.4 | 3.14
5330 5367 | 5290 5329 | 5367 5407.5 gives -0.8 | 3.08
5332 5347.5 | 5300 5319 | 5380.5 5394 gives 0.2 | 3.14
